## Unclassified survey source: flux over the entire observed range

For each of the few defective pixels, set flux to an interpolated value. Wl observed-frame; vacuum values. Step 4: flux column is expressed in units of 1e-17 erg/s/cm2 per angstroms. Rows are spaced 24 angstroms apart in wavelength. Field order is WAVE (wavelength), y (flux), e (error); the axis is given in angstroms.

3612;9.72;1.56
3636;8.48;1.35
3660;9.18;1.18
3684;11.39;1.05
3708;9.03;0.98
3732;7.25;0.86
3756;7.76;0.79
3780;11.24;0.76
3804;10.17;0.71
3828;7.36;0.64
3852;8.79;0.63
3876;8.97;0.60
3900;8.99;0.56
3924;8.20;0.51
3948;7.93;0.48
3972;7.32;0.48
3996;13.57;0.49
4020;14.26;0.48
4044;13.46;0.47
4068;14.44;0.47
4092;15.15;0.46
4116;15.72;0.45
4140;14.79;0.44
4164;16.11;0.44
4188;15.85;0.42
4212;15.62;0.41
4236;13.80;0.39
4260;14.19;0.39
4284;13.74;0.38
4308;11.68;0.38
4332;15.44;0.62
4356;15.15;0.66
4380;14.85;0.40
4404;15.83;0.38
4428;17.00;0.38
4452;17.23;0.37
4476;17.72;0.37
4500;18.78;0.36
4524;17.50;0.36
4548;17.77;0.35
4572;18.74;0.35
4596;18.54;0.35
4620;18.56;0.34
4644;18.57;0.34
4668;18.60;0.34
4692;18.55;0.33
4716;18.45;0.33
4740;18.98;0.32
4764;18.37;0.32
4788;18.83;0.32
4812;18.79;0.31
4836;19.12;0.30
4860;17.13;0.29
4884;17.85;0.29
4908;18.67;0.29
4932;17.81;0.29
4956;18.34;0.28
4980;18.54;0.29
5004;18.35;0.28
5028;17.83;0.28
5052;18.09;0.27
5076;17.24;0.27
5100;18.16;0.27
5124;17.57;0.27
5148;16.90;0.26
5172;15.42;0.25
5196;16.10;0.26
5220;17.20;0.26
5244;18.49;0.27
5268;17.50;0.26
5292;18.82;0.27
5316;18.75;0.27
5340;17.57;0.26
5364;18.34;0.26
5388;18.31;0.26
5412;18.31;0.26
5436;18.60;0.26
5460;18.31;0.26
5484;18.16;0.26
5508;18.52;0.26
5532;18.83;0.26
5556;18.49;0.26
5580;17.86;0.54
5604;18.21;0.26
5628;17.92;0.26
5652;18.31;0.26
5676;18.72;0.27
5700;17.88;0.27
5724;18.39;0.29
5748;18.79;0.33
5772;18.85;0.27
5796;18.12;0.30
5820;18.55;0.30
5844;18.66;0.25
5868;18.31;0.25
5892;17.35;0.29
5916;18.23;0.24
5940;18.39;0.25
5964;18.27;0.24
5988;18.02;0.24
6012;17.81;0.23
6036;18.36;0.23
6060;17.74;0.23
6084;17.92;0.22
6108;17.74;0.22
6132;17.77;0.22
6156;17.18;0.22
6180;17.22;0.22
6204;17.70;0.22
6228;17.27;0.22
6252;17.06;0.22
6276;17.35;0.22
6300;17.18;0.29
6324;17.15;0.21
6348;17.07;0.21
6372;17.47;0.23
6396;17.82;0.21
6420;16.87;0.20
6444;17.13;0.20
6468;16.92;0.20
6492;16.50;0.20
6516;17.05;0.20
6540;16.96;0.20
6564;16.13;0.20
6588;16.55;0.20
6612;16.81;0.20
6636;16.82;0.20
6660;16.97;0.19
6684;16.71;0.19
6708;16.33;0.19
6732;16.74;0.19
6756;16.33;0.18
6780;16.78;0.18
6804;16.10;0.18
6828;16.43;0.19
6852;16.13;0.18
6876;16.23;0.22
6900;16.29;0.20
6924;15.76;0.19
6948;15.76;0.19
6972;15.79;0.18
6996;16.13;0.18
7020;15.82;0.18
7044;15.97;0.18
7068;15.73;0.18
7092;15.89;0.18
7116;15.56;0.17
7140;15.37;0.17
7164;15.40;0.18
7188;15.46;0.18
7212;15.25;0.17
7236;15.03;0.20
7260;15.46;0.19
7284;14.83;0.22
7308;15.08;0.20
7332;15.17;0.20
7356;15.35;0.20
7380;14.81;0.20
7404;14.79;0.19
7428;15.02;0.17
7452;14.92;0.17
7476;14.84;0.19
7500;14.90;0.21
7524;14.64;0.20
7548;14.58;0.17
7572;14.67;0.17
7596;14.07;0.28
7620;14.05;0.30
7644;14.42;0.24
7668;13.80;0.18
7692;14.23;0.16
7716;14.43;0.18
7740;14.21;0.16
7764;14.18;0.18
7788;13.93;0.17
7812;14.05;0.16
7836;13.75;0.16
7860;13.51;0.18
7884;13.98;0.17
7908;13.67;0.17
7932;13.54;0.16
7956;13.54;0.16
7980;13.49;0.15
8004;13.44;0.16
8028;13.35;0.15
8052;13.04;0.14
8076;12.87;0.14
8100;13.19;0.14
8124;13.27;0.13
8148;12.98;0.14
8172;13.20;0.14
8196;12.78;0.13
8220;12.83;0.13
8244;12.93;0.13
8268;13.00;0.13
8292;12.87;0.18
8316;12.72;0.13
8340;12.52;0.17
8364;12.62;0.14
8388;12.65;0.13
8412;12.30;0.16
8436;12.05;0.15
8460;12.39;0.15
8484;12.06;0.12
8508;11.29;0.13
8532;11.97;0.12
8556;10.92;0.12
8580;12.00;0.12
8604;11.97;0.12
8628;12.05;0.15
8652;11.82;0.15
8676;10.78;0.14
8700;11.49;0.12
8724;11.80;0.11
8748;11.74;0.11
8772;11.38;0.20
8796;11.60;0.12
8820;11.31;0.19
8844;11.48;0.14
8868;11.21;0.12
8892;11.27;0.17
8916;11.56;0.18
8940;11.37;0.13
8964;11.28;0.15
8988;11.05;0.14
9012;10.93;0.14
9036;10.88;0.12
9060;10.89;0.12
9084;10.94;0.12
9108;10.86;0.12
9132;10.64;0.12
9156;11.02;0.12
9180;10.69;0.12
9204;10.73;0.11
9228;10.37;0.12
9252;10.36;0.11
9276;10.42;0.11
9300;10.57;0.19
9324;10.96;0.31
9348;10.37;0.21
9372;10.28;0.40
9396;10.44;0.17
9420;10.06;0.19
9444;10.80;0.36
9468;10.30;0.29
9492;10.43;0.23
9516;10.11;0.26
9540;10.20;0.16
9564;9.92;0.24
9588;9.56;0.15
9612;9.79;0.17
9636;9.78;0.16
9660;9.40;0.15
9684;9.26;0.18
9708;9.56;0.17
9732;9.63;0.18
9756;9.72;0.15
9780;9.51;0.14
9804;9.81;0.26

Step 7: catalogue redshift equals 0.000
